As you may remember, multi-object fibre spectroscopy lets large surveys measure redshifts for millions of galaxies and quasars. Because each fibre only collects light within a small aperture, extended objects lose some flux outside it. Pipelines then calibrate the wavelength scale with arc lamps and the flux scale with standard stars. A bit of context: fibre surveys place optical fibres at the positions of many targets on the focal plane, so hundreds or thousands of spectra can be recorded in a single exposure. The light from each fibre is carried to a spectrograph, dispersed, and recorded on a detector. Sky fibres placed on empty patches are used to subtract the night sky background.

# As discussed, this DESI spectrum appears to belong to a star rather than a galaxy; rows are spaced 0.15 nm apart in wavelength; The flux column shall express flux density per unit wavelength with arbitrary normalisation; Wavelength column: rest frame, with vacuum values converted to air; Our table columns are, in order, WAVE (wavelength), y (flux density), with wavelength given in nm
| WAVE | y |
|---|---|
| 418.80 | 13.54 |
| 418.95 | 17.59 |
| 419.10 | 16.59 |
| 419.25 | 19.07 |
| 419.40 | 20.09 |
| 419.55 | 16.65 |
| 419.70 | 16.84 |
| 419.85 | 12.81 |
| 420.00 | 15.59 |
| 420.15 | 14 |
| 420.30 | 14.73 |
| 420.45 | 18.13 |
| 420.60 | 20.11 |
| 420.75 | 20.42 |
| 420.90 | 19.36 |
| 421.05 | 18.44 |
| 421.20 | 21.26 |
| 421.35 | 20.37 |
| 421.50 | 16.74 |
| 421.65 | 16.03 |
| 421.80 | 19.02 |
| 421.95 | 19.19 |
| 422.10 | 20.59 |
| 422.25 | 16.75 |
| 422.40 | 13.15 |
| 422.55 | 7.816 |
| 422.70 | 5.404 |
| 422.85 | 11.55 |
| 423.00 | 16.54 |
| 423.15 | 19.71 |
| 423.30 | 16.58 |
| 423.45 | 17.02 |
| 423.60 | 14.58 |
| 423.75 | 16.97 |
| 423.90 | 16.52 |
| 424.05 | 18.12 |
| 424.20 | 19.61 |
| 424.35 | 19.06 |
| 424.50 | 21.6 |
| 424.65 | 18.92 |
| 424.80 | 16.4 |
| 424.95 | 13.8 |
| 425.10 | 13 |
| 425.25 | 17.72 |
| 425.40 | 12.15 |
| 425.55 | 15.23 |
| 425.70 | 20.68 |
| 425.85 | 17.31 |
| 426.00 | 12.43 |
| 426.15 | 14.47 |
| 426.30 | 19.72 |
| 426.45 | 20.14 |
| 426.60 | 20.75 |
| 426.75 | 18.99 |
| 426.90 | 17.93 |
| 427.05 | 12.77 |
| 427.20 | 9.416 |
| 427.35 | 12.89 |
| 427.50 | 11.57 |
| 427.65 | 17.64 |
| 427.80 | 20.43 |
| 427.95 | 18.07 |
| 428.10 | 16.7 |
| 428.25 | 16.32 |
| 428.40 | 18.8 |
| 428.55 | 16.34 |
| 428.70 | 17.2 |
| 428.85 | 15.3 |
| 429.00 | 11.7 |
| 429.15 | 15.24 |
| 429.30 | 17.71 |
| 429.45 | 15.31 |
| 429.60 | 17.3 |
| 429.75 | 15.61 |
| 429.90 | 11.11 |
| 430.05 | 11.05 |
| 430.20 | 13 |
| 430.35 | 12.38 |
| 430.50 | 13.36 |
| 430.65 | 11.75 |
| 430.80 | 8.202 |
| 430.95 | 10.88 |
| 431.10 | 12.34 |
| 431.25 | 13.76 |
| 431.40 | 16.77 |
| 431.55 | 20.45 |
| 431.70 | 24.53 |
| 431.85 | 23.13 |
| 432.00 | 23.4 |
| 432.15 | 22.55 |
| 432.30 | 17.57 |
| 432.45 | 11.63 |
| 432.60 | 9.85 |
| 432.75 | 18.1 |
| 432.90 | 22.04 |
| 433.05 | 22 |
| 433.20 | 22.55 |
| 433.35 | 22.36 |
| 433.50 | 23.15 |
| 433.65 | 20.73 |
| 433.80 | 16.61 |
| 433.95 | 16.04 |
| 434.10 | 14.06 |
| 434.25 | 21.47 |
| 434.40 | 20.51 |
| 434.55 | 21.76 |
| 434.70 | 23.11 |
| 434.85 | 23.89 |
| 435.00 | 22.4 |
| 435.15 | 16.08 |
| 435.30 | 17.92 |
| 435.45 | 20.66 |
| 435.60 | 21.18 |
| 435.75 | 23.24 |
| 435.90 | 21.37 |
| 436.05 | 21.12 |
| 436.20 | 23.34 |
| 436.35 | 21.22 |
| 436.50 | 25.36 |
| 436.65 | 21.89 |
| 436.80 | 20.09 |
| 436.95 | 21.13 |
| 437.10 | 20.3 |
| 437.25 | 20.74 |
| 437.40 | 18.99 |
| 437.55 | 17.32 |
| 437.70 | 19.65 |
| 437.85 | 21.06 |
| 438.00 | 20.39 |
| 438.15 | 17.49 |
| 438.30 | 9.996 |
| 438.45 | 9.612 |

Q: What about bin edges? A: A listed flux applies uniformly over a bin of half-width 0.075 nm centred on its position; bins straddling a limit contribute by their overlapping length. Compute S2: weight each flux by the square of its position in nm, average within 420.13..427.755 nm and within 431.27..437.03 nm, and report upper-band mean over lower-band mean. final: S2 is 1.3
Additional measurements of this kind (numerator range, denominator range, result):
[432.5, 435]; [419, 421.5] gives 1.19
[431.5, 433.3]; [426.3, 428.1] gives 1.23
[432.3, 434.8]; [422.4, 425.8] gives 1.26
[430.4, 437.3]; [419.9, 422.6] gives 1.18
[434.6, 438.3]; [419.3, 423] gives 1.34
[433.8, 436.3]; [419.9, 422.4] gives 1.21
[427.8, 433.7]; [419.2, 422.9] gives 1.06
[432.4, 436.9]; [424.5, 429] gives 1.29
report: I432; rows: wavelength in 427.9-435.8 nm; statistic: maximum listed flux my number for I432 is 24.53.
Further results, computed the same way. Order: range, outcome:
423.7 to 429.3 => 21.6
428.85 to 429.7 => 17.71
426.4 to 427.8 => 20.75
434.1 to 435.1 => 23.89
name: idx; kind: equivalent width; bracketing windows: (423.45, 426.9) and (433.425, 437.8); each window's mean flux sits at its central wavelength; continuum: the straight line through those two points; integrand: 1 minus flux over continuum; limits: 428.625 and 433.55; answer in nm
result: 0.70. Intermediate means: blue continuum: 17.2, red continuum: 20.5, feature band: 16.4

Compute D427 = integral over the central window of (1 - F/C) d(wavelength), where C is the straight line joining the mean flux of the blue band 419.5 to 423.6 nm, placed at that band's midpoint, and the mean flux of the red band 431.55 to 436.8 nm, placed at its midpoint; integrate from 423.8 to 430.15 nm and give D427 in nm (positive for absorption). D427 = 0.656 nm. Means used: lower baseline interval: 16.4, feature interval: 16.3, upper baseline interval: 20.5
